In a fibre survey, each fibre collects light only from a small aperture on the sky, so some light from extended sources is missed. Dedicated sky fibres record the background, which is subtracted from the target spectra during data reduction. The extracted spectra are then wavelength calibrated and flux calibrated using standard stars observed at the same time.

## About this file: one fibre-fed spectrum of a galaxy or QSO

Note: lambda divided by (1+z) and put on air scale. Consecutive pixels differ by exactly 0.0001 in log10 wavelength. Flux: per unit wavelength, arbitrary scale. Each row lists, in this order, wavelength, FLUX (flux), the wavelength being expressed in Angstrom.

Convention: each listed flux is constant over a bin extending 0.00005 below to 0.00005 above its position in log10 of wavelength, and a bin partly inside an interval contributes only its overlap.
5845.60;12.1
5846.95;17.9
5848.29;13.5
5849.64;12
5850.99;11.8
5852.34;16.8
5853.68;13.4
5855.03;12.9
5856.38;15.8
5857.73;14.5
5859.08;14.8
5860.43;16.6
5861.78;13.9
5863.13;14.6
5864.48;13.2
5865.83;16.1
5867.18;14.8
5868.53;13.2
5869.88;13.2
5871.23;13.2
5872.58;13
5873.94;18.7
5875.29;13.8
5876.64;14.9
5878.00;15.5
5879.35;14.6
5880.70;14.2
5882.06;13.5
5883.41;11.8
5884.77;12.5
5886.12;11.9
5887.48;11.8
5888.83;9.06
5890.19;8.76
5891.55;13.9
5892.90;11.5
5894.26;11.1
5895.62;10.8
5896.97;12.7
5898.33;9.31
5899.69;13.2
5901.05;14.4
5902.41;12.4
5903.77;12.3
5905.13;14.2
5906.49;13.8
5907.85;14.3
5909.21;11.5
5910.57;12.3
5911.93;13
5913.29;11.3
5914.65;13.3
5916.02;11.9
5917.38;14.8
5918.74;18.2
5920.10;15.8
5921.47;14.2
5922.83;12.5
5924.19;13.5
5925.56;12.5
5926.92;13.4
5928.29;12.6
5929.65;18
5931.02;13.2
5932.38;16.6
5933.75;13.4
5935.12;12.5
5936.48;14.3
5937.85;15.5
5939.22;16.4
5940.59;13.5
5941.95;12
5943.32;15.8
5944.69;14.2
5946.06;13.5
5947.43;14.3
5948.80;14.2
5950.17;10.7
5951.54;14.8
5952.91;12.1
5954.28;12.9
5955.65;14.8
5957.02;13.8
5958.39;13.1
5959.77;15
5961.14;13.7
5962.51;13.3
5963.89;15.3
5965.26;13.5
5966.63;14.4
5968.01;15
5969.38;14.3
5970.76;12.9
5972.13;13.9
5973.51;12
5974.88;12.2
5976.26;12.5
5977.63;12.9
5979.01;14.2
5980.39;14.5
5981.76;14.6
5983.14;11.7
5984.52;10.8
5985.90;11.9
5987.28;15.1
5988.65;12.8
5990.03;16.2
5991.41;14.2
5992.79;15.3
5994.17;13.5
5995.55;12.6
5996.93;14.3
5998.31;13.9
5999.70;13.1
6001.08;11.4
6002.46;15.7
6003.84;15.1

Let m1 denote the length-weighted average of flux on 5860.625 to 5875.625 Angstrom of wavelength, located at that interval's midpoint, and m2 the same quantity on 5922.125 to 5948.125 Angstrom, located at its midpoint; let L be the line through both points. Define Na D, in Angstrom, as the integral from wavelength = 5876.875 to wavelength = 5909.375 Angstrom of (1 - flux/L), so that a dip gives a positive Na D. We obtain 4.07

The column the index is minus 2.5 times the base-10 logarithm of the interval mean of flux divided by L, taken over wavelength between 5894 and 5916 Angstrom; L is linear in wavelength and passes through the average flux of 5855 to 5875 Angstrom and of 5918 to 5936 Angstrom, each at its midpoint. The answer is 0.16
